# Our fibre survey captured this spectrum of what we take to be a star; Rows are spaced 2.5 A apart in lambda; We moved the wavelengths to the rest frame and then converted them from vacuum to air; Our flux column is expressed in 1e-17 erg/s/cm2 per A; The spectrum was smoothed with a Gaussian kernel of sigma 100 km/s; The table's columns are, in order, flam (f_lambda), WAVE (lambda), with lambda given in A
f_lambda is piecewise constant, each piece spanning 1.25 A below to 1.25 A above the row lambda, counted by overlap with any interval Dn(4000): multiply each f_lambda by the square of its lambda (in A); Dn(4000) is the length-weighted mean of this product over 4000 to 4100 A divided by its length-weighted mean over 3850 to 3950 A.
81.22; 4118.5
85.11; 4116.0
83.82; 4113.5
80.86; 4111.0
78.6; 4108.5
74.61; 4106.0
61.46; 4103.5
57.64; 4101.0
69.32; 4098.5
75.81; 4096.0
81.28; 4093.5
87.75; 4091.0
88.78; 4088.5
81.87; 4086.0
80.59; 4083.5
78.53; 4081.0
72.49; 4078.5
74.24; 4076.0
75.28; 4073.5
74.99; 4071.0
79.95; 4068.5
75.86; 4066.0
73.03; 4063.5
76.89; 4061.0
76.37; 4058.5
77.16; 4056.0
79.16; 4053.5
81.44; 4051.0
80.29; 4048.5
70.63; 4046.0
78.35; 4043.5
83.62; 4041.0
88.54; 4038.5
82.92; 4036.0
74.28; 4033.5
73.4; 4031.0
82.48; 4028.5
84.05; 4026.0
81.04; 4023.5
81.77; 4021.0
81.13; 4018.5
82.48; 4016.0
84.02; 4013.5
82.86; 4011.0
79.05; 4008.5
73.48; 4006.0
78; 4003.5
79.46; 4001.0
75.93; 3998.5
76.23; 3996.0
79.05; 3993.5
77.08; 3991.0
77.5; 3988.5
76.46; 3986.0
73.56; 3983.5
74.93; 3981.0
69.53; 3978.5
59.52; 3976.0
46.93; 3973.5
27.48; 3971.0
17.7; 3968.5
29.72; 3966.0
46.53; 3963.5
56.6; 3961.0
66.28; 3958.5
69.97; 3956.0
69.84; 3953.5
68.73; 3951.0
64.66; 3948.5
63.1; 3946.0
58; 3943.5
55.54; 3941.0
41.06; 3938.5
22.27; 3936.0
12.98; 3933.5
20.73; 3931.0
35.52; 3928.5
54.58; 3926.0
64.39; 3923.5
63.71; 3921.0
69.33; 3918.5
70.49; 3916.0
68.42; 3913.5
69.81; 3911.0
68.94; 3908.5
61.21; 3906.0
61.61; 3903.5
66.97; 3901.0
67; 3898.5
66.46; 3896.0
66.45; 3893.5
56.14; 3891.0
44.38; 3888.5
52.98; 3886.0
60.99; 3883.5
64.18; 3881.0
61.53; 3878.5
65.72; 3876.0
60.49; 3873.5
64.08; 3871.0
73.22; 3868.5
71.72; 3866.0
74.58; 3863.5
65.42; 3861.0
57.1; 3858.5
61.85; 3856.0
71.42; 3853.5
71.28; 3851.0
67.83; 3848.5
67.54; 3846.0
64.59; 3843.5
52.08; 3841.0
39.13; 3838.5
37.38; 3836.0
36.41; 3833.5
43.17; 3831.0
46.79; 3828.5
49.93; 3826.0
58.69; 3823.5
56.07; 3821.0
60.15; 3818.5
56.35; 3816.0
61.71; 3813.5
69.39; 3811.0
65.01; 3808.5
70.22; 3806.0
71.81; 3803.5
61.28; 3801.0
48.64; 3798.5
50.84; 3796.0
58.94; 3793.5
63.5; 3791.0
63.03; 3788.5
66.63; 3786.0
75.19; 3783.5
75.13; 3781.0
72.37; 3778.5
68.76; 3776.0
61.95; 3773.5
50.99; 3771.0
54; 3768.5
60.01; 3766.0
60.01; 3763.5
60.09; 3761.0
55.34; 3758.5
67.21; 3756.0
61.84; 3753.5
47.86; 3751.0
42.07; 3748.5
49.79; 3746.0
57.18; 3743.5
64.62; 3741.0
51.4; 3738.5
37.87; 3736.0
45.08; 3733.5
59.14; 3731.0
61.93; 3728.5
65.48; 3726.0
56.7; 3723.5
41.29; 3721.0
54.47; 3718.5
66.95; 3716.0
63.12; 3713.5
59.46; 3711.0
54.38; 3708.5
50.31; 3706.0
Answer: 1.44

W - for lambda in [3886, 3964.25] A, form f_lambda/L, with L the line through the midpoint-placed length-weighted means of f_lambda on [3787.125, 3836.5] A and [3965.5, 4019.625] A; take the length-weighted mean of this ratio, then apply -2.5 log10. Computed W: 0.13 mag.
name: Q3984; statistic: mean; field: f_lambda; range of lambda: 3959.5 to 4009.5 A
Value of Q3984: 63.7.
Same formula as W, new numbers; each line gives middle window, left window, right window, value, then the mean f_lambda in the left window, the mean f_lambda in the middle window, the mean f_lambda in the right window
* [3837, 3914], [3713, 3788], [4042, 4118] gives 0.039 mag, 58.5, 63.3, 77.1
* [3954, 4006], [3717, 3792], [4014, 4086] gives 0.171 mag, 58.4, 63.3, 78.7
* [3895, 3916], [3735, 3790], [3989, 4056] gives 0.062 mag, 59.4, 66.5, 79.6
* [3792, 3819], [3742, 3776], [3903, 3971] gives -0.106 mag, 56.6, 61.4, 53.2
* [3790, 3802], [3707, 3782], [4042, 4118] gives 0.076 mag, 57.5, 56.4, 77.1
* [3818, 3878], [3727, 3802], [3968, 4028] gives 0.080 mag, 58.4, 59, 72.4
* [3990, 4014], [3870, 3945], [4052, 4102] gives -0.155 mag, 56.5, 78.4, 77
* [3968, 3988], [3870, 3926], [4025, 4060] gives 0.241 mag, 63.2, 58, 79.4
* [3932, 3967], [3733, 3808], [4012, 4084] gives 0.358 mag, 59.3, 51.7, 78.8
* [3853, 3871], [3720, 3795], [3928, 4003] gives -0.170 mag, 58.5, 67.5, 56.9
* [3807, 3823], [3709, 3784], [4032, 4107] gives 0.011 mag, 58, 61.5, 77.1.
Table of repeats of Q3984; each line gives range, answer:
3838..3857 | 62.9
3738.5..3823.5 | 60.7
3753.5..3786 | 63.5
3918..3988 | 52.9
